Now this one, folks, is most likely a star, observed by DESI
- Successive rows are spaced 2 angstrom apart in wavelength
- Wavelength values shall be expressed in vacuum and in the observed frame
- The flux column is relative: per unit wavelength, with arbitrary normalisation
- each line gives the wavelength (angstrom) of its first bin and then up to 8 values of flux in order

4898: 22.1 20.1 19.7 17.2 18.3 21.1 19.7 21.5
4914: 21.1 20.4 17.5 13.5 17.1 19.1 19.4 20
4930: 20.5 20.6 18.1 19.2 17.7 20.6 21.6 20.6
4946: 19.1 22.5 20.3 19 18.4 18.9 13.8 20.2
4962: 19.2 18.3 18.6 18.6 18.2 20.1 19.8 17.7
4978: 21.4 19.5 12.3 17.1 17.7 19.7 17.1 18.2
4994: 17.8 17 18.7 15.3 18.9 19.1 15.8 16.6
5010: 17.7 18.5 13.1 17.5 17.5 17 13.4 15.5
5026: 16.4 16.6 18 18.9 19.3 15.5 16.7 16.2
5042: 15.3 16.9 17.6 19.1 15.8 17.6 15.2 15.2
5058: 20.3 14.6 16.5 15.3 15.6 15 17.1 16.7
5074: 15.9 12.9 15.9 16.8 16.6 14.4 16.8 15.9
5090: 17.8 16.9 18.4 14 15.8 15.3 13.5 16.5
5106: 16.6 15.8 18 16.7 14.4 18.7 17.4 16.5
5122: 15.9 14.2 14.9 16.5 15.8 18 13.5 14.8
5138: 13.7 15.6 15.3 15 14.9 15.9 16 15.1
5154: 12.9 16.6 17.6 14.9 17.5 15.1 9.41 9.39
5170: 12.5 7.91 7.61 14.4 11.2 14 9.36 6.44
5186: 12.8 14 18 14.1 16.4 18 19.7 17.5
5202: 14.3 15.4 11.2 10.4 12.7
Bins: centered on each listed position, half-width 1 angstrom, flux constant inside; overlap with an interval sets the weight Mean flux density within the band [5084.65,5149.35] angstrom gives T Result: 15.9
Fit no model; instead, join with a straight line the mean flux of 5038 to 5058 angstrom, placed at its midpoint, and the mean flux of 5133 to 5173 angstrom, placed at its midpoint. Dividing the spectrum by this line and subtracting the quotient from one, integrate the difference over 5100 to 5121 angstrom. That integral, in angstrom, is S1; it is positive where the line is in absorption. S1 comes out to -1.6 angstrom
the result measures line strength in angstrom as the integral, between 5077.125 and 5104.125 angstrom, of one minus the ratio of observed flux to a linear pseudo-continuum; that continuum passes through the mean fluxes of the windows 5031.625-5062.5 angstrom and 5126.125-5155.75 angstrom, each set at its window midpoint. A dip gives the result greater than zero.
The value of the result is 0.16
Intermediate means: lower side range 16.9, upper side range 15.2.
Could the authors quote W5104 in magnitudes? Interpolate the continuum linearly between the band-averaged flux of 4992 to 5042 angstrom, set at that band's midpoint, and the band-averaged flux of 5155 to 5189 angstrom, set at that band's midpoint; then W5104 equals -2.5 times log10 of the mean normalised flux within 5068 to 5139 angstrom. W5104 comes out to -0.11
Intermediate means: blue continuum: 16.9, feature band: 15.9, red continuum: 12.4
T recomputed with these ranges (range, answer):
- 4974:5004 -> 17.9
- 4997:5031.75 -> 16.8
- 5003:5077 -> 16.5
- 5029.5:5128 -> 16.3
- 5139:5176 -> 13.9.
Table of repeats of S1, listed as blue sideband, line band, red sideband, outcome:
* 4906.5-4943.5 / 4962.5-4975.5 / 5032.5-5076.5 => -0.37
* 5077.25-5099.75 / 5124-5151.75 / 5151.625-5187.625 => -2.75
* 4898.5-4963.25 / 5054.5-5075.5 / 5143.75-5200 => 0.19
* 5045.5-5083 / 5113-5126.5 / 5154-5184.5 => -1.73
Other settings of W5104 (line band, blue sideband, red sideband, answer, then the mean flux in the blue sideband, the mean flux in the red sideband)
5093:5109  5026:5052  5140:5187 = -0.04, 17.1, 13.2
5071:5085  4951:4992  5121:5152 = 0.05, 18.3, 15.3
